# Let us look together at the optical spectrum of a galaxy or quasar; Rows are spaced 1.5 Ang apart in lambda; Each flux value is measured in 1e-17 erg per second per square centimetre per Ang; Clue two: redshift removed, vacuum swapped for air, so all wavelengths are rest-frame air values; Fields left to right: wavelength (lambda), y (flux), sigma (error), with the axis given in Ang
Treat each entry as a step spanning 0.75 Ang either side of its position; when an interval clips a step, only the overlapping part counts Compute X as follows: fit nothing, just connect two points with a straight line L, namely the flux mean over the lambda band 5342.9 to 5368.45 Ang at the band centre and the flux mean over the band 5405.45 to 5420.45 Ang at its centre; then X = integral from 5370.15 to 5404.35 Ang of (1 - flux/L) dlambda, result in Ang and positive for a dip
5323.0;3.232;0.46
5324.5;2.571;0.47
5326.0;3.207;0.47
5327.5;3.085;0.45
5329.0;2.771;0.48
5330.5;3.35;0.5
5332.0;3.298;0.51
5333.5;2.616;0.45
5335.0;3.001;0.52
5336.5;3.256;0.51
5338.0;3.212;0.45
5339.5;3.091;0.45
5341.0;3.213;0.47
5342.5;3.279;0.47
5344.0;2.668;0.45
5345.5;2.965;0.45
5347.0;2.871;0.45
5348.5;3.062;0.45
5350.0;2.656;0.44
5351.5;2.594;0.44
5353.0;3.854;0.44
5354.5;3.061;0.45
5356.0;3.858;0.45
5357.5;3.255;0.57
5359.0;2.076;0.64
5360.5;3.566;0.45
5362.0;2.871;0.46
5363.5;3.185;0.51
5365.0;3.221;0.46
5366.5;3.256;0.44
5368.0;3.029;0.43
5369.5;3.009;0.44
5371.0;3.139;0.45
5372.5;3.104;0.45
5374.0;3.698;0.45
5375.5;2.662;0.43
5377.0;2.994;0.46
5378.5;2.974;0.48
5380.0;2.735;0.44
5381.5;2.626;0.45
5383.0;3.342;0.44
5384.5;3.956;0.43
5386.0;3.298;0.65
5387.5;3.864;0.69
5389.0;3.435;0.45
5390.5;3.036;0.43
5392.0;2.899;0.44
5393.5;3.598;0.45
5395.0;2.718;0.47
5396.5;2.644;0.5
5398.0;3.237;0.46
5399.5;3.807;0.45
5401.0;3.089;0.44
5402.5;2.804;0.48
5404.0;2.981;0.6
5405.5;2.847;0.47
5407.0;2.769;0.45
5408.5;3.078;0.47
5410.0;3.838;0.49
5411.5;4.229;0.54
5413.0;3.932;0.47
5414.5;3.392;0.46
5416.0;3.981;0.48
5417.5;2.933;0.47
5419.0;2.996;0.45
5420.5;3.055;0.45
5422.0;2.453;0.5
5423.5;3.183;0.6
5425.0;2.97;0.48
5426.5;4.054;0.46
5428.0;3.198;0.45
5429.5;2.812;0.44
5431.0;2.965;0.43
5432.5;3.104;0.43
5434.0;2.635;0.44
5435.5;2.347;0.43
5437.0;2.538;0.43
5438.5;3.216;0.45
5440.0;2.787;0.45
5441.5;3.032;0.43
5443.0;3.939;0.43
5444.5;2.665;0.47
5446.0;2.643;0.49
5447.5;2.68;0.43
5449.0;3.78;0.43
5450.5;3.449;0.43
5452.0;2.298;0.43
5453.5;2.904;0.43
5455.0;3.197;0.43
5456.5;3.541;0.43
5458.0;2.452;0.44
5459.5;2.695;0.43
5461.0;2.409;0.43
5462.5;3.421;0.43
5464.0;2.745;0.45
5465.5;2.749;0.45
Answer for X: 1.0 Ang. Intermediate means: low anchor 3.07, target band 3.16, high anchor 3.41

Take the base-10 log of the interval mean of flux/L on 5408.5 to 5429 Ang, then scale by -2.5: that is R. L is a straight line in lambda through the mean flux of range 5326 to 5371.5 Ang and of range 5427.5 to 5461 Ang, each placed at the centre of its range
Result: -0.14 mag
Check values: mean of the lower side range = 3.08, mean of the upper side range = 2.94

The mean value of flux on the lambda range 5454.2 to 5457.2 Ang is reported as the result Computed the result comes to 3.36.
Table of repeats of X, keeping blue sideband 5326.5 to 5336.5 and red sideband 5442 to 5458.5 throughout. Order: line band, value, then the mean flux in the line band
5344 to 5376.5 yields -0.4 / 3.08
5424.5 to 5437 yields 0.3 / 2.98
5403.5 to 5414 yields -1.2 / 3.39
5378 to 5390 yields -0.9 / 3.28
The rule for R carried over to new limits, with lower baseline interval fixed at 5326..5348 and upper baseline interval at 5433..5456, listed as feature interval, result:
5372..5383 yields 0.01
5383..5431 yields -0.09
